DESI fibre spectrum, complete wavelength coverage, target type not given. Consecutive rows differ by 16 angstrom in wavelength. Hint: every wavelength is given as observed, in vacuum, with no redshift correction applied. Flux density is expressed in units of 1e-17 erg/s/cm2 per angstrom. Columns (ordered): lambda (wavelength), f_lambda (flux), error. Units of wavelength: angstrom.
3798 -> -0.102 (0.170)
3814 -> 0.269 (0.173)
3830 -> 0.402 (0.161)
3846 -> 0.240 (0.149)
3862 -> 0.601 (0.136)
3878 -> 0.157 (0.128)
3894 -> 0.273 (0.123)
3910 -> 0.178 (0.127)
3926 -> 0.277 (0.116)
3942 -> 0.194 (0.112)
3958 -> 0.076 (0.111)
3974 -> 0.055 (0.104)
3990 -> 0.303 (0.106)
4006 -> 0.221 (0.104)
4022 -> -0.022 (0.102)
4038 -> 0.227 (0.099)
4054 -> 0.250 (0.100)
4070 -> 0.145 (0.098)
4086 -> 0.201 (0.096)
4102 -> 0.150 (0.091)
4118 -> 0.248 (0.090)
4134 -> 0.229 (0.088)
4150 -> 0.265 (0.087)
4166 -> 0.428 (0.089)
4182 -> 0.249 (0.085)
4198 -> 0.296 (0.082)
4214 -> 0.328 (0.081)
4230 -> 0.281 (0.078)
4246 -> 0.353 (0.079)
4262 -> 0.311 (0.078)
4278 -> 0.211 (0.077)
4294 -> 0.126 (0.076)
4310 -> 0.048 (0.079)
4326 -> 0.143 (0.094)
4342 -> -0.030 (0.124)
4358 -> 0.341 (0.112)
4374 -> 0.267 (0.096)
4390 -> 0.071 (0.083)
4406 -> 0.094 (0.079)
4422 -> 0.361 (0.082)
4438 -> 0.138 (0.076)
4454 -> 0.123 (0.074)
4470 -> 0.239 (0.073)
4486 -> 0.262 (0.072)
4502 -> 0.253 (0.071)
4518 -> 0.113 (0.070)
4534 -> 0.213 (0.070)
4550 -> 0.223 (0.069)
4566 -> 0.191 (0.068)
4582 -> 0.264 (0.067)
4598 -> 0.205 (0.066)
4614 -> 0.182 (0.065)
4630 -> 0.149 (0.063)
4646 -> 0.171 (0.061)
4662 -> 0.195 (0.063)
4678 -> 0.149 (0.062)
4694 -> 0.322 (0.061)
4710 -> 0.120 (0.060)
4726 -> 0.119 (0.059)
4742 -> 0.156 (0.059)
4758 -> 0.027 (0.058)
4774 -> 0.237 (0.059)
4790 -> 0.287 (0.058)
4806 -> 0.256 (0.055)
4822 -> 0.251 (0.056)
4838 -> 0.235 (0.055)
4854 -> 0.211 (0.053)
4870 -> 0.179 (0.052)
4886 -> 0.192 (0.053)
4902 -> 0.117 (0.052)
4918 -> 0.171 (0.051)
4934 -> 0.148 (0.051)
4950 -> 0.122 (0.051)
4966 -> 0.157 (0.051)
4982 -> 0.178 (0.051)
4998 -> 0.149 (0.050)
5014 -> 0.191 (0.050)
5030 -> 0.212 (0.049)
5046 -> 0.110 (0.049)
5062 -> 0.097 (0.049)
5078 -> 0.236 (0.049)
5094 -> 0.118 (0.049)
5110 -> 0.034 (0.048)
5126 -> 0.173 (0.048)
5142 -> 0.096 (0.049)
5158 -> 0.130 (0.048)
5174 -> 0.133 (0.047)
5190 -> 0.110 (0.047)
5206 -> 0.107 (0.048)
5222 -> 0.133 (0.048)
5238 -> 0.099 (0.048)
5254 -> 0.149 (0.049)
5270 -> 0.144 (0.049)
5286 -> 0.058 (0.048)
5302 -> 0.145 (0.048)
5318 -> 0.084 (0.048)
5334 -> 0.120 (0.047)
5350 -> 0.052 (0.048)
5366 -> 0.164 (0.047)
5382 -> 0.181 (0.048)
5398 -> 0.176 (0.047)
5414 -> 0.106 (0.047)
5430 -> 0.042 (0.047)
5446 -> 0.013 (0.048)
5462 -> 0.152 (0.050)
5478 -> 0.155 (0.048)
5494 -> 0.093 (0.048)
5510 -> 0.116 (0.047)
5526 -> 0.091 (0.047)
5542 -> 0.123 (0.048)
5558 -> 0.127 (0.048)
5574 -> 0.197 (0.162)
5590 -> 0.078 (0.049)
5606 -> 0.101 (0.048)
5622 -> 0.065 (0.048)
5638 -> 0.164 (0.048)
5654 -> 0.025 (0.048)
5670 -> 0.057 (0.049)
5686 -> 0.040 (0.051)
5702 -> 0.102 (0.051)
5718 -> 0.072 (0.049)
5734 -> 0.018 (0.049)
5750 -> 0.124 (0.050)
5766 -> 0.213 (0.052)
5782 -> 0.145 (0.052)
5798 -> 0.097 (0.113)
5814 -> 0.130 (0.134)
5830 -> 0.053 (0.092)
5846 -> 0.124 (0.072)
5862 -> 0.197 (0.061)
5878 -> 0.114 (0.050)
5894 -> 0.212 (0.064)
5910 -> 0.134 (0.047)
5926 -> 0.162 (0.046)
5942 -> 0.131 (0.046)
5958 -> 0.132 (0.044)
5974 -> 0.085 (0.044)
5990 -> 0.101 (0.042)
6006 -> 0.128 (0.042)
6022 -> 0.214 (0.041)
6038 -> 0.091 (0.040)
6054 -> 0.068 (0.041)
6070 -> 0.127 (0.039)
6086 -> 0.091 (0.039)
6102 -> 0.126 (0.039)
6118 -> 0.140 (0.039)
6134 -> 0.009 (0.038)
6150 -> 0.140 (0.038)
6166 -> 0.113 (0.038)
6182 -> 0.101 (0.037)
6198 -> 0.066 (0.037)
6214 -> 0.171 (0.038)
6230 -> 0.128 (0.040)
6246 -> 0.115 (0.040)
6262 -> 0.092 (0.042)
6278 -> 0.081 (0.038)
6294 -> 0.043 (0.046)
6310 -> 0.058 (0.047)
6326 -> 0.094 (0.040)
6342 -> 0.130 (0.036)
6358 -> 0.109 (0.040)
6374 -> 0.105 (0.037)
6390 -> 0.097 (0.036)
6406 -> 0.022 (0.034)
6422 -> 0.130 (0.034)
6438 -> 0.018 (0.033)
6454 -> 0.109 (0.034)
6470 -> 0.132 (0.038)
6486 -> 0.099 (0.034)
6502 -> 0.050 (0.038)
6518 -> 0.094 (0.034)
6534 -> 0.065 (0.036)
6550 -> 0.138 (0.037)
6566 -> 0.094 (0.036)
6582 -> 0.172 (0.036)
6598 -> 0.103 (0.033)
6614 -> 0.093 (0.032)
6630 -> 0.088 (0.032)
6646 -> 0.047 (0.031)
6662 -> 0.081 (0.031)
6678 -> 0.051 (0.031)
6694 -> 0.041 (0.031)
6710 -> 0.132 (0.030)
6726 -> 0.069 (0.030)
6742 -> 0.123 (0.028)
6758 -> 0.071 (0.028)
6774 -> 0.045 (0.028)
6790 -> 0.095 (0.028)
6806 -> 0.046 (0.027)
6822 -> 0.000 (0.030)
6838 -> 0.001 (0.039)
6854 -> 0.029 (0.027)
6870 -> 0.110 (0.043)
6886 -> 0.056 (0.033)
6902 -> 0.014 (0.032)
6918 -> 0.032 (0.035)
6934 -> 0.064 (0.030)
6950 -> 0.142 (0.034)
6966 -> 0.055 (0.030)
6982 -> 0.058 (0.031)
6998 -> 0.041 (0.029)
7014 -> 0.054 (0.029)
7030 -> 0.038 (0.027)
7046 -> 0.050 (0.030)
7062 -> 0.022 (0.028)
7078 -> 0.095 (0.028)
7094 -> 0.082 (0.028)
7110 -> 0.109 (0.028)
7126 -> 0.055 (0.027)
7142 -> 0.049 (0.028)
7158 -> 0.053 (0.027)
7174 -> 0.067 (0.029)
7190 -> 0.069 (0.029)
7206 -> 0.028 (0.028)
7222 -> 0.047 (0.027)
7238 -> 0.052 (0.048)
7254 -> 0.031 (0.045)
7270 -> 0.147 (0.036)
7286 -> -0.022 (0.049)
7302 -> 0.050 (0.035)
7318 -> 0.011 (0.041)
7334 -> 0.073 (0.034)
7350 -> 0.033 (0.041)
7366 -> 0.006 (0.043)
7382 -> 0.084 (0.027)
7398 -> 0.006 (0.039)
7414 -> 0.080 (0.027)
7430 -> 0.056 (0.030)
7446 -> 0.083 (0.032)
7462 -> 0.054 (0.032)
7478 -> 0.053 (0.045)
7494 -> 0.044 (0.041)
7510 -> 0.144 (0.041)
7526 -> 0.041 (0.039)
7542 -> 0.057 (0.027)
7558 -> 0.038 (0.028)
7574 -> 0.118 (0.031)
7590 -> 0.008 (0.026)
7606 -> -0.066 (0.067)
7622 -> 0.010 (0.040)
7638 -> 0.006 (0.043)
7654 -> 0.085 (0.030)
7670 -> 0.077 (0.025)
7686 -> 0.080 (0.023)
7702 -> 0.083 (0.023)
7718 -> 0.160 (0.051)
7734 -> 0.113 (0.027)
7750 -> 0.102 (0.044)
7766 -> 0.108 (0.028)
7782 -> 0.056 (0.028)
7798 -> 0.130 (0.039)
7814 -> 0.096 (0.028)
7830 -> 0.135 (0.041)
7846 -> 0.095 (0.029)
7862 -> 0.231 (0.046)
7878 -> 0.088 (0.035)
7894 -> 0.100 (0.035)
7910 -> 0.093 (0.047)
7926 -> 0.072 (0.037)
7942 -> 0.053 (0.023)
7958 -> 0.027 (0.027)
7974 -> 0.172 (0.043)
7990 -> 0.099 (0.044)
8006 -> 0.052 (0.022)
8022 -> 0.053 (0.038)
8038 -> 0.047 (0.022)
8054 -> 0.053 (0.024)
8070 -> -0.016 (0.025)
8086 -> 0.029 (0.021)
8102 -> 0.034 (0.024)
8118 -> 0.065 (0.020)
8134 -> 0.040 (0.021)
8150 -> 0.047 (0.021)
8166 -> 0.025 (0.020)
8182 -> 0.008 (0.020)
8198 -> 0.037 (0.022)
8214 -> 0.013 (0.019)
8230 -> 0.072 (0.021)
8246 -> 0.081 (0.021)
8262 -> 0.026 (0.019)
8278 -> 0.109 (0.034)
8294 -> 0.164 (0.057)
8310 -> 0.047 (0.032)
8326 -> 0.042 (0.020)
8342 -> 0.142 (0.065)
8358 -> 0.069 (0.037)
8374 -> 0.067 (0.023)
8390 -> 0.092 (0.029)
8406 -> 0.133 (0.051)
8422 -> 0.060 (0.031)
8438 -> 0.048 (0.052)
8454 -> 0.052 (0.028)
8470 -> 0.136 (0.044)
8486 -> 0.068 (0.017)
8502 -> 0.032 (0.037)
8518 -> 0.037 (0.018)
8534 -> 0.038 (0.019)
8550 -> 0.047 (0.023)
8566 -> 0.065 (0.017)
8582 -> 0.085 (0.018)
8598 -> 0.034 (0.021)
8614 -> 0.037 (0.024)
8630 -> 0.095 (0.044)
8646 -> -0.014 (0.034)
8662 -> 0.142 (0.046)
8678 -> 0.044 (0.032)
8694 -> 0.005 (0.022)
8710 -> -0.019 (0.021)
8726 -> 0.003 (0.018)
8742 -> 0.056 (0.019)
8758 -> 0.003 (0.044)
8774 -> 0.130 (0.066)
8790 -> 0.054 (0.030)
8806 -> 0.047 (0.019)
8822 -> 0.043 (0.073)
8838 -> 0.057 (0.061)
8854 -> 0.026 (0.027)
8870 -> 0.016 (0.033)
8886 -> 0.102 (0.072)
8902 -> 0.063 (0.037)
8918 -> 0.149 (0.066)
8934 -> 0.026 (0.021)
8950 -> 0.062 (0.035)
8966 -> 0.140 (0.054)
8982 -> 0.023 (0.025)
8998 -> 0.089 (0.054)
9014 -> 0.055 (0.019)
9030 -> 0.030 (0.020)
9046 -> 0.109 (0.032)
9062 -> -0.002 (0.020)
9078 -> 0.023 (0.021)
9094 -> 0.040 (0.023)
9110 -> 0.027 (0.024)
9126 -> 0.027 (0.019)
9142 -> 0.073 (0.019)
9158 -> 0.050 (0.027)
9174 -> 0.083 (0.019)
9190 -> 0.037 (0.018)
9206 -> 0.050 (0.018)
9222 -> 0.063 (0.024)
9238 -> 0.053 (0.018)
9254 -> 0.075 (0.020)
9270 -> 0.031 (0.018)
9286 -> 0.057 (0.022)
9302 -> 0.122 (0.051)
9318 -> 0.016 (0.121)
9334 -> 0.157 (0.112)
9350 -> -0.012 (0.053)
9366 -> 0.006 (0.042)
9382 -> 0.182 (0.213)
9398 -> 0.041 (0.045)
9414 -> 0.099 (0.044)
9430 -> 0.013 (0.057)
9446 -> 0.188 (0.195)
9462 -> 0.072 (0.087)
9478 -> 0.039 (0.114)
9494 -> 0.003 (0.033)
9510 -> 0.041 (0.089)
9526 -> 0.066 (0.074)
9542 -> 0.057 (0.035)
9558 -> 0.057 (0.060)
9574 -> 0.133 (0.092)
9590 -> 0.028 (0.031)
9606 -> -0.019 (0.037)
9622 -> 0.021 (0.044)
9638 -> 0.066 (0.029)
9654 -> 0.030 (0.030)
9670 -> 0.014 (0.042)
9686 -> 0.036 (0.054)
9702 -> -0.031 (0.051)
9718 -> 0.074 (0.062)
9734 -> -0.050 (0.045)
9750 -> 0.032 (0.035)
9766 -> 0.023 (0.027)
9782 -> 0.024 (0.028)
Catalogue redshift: 0.61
